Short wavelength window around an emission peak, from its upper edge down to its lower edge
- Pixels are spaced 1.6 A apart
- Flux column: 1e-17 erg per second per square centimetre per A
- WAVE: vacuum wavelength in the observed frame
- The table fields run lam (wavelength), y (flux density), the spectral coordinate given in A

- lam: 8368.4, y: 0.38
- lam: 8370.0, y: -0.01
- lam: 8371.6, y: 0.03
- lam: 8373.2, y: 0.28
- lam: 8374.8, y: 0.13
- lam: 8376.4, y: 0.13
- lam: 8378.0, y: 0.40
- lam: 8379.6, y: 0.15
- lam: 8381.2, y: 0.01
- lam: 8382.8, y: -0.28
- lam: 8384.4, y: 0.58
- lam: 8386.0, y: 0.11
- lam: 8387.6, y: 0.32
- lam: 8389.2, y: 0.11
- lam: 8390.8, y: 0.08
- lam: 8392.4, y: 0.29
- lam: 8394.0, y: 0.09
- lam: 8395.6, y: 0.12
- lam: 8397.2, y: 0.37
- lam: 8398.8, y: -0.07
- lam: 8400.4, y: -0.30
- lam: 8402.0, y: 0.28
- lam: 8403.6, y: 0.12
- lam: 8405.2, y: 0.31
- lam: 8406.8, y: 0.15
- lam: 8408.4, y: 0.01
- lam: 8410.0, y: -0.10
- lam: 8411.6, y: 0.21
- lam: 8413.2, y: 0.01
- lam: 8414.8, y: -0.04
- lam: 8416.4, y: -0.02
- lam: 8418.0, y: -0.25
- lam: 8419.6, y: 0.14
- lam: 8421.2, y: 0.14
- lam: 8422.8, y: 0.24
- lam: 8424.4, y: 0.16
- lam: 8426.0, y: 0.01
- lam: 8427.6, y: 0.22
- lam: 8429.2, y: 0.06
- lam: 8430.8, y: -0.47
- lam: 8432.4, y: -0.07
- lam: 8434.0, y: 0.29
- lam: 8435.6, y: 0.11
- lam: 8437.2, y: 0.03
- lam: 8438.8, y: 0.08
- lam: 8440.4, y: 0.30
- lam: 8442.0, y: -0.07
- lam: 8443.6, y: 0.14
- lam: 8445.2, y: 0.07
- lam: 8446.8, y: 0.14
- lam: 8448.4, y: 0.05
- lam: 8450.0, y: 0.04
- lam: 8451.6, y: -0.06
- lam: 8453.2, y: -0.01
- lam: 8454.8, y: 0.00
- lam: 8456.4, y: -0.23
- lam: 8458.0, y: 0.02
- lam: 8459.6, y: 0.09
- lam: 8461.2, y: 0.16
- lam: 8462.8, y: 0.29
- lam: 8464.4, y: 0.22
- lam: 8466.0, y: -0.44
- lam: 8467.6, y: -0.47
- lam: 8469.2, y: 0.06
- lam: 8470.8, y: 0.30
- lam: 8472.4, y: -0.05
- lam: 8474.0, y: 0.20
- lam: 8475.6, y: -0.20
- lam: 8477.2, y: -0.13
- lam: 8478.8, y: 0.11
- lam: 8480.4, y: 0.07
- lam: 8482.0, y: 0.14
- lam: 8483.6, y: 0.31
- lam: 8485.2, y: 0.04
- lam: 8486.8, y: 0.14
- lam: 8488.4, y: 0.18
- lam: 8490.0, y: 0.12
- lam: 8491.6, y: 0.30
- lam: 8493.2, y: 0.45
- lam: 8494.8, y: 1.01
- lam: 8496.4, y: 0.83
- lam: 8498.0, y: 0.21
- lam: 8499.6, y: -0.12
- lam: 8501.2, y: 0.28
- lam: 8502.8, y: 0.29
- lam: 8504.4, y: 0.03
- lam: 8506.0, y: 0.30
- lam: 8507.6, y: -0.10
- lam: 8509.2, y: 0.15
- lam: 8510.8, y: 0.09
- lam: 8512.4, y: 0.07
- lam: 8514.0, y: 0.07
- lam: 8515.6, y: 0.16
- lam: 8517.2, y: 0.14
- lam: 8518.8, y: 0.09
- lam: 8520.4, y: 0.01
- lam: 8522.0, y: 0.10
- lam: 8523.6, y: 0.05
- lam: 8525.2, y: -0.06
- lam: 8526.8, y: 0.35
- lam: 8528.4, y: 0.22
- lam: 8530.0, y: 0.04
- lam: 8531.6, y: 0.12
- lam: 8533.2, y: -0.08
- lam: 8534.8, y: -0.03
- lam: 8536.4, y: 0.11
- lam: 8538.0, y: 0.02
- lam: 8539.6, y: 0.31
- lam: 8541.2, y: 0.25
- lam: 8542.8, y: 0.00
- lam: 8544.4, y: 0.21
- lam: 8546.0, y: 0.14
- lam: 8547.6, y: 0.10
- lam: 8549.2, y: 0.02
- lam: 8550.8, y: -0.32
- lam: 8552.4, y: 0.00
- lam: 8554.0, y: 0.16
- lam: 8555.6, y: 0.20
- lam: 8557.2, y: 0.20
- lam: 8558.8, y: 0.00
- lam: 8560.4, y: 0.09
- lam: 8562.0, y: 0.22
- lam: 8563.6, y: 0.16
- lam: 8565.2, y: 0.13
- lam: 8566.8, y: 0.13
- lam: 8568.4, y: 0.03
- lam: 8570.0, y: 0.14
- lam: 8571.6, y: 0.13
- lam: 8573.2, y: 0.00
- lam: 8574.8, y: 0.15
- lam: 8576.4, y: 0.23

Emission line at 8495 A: Hbeta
